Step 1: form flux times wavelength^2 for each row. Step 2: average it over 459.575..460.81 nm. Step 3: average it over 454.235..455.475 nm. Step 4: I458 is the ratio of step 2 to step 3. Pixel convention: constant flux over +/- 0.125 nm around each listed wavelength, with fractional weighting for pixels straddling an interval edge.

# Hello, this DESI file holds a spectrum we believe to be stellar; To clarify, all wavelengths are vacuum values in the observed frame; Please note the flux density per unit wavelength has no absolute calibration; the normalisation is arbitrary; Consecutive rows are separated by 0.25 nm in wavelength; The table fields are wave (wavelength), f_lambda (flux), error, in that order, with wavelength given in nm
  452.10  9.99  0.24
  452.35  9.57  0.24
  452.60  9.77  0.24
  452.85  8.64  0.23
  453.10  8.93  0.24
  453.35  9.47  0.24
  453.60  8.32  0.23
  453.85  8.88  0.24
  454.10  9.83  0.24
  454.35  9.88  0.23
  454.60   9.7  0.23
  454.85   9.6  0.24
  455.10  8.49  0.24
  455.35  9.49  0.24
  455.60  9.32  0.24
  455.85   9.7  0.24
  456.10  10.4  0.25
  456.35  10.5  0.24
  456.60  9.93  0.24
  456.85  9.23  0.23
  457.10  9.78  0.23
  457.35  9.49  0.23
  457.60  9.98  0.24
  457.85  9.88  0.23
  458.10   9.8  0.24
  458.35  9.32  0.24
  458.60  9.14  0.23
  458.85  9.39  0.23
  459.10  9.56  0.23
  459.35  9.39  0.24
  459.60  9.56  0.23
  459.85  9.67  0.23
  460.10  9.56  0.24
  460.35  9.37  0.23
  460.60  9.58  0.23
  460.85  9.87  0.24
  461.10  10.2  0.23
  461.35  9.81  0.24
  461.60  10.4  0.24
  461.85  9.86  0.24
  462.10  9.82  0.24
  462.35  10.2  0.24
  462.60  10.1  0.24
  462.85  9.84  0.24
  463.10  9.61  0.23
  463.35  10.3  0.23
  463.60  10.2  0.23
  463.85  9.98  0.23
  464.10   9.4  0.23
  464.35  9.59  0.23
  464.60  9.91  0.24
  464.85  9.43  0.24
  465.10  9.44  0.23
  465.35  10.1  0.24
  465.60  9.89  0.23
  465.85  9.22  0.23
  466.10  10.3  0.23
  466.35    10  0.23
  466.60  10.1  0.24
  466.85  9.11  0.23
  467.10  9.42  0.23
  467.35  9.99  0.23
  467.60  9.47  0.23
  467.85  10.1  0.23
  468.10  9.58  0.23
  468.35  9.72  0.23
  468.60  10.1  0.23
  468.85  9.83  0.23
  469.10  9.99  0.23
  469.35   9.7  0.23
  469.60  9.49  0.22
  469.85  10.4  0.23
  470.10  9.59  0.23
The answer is 1.04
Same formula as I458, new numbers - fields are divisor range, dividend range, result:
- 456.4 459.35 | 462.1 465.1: 1.05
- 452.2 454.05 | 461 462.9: 1.14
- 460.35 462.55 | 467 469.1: 1.01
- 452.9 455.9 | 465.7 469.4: 1.12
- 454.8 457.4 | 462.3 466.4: 1.06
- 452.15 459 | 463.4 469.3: 1.08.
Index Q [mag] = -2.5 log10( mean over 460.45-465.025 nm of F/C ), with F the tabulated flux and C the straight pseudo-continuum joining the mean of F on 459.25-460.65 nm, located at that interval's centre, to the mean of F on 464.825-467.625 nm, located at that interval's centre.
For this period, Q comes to -0.03 mag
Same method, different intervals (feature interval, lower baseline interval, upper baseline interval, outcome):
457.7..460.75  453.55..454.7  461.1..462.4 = 0.032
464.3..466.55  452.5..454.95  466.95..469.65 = -0.012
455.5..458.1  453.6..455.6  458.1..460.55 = -0.049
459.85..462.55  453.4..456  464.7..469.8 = -0.035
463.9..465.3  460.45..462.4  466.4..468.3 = 0.023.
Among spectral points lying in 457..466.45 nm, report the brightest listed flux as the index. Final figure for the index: 10.4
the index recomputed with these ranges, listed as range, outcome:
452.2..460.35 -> 10.5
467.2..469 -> 10.1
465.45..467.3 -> 10.3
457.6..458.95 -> 9.98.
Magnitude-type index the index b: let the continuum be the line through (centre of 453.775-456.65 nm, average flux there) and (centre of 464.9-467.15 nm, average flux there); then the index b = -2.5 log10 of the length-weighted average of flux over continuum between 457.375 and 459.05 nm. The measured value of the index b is 0.01 mag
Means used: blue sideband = 9.65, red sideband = 9.73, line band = 9.58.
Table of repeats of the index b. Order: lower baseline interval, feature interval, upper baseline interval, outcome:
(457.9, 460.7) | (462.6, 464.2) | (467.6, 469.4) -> -0.03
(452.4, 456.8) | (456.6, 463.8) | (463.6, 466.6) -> -0.01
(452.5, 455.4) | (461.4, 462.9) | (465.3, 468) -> -0.05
